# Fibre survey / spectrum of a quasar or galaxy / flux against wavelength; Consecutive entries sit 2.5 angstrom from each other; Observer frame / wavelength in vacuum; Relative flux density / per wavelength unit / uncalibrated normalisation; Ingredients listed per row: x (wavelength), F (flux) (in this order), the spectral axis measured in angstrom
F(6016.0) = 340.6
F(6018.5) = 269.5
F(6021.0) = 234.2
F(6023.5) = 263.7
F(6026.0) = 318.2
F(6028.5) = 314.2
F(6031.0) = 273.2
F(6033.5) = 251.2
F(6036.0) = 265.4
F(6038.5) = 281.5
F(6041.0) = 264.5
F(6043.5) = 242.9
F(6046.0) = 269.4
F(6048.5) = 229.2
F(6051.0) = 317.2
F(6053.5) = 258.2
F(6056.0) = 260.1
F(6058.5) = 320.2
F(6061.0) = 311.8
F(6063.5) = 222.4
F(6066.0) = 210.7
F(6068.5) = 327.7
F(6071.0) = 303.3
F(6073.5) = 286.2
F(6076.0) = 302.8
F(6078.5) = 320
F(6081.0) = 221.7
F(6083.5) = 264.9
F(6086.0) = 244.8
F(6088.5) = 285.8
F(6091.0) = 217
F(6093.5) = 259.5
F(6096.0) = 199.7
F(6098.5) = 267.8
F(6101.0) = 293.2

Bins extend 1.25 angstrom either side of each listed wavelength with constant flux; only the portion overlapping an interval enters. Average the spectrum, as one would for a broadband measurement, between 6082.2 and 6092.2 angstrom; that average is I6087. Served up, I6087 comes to 253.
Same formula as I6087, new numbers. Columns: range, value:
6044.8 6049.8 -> 250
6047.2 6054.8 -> 268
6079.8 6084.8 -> 244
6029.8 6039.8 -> 268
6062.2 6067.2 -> 218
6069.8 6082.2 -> 287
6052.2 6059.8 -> 280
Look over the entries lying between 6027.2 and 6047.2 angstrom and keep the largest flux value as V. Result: 314.2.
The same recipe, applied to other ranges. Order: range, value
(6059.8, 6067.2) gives 311.8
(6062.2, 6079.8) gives 327.7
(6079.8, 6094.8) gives 285.8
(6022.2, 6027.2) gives 318.2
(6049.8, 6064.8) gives 320.2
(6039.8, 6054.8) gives 317.2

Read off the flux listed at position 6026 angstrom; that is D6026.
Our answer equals 318.2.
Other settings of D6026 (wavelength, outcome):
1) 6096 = 199.7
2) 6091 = 217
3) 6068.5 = 327.7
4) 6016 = 340.6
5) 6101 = 293.2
